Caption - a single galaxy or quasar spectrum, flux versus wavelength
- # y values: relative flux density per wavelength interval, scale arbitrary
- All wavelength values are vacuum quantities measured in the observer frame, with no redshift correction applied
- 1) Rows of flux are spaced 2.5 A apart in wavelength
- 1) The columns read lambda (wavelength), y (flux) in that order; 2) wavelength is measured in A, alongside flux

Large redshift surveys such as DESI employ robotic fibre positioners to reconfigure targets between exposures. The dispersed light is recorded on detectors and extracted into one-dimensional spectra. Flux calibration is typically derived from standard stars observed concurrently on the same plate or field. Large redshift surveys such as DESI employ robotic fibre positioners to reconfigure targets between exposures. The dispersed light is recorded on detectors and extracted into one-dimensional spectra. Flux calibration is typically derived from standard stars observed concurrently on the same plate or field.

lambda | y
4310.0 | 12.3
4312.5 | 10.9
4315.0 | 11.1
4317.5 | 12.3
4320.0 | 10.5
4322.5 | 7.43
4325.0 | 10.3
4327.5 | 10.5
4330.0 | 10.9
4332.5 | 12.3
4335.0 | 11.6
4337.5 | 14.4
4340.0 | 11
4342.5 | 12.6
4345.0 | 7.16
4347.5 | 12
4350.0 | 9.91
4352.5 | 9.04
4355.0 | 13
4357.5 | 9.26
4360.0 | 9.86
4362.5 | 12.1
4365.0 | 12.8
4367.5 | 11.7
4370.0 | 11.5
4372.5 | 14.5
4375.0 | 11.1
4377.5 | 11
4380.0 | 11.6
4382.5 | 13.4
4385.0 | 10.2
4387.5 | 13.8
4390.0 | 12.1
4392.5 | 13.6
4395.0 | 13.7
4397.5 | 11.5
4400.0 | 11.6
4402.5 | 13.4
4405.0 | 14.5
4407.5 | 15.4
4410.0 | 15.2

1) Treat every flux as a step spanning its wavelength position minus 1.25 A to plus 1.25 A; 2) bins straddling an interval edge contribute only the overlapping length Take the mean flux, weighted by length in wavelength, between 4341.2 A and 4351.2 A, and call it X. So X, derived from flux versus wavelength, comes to 10.4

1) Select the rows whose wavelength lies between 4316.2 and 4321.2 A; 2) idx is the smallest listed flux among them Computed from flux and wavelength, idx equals 10.5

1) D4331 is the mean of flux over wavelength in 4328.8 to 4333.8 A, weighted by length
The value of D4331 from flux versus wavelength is 11.6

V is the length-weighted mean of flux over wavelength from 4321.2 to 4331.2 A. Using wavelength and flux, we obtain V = 9.78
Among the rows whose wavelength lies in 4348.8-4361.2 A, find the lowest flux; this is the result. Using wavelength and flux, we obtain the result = 9.04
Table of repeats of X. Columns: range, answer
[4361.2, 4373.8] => 12.5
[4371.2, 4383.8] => 12.3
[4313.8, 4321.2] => 11.3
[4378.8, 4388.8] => 12.3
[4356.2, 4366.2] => 11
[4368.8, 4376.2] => 12.4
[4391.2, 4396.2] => 13.6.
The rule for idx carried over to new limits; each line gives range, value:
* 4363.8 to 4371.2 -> 11.5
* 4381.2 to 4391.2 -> 10.2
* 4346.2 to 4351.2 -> 9.91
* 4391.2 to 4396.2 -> 13.6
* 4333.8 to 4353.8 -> 7.16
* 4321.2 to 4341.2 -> 7.43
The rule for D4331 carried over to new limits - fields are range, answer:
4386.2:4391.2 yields 12.9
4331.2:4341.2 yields 12.3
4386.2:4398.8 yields 12.9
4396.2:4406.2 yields 12.7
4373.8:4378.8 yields 11.1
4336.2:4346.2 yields 11.3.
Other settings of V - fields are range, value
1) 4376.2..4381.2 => 11.3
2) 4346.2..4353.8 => 10.3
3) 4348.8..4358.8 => 10.3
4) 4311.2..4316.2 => 11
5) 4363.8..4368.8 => 12.2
